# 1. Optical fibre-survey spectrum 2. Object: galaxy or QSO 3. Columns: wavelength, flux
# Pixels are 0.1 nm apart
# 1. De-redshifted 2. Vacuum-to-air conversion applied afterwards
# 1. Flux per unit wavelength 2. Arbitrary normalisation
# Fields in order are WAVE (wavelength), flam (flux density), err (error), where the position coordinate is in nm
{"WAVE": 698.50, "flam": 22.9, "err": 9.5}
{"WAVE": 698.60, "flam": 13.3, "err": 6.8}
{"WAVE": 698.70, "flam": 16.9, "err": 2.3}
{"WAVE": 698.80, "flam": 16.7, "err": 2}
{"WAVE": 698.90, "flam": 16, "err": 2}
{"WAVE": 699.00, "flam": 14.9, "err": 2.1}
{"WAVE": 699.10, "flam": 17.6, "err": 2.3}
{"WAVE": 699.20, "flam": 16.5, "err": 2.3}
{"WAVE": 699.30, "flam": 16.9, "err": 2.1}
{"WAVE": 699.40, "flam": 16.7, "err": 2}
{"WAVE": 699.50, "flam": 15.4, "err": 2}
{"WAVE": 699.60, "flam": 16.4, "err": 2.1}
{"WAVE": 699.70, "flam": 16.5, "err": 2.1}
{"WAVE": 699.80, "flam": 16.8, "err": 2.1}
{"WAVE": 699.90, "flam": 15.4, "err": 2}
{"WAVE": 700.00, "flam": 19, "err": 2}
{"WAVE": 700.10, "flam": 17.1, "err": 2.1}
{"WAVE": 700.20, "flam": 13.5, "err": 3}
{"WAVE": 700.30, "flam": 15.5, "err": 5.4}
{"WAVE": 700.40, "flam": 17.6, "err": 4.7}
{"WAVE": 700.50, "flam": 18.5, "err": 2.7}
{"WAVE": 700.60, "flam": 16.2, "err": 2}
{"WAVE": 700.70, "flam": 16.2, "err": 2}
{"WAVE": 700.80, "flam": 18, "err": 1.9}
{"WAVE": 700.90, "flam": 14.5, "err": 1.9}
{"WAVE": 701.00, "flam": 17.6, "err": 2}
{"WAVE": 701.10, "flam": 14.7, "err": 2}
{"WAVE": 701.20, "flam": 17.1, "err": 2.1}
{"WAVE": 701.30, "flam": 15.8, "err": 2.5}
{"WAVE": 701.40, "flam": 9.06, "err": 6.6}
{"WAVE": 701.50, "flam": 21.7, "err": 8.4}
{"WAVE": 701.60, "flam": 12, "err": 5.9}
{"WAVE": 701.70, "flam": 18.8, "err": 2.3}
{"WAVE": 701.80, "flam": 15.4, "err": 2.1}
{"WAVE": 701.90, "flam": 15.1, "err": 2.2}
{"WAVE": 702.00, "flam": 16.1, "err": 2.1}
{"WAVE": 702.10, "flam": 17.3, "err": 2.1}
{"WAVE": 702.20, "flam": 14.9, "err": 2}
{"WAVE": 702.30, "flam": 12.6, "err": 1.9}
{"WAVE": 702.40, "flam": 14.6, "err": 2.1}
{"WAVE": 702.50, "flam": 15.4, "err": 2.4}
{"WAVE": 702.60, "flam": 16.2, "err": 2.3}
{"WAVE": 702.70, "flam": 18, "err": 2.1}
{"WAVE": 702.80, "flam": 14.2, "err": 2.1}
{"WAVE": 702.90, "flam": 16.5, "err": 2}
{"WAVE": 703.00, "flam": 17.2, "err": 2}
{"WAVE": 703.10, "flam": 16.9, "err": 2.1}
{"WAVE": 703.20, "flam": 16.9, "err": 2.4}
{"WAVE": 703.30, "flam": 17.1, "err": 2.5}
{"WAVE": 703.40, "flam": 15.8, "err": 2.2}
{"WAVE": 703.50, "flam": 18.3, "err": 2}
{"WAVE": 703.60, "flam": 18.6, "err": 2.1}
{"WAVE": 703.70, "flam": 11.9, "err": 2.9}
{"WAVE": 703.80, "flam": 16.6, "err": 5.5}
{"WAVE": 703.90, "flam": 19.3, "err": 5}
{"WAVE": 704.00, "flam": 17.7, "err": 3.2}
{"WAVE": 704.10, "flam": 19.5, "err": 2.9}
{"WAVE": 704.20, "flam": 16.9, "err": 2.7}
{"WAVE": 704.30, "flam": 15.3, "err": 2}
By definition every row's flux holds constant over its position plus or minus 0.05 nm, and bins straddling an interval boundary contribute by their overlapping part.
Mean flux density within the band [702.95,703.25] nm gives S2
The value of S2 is 17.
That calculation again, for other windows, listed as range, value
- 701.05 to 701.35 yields 15.9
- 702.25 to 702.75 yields 15.4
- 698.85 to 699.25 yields 16.3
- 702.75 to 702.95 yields 15.3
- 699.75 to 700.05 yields 17.1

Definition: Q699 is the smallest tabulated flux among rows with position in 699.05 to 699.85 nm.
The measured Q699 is 15.4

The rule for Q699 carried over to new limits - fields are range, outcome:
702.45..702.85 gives 14.2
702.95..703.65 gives 15.8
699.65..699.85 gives 16.5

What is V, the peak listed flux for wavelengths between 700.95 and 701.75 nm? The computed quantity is 21.7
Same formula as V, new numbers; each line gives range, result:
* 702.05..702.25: 17.3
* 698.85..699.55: 17.6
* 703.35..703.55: 18.3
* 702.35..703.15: 18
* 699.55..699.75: 16.5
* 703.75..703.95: 19.3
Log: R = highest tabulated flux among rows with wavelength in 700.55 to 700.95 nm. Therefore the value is 18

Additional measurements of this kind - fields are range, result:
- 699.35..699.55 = 16.7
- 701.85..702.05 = 16.1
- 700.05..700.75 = 18.5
